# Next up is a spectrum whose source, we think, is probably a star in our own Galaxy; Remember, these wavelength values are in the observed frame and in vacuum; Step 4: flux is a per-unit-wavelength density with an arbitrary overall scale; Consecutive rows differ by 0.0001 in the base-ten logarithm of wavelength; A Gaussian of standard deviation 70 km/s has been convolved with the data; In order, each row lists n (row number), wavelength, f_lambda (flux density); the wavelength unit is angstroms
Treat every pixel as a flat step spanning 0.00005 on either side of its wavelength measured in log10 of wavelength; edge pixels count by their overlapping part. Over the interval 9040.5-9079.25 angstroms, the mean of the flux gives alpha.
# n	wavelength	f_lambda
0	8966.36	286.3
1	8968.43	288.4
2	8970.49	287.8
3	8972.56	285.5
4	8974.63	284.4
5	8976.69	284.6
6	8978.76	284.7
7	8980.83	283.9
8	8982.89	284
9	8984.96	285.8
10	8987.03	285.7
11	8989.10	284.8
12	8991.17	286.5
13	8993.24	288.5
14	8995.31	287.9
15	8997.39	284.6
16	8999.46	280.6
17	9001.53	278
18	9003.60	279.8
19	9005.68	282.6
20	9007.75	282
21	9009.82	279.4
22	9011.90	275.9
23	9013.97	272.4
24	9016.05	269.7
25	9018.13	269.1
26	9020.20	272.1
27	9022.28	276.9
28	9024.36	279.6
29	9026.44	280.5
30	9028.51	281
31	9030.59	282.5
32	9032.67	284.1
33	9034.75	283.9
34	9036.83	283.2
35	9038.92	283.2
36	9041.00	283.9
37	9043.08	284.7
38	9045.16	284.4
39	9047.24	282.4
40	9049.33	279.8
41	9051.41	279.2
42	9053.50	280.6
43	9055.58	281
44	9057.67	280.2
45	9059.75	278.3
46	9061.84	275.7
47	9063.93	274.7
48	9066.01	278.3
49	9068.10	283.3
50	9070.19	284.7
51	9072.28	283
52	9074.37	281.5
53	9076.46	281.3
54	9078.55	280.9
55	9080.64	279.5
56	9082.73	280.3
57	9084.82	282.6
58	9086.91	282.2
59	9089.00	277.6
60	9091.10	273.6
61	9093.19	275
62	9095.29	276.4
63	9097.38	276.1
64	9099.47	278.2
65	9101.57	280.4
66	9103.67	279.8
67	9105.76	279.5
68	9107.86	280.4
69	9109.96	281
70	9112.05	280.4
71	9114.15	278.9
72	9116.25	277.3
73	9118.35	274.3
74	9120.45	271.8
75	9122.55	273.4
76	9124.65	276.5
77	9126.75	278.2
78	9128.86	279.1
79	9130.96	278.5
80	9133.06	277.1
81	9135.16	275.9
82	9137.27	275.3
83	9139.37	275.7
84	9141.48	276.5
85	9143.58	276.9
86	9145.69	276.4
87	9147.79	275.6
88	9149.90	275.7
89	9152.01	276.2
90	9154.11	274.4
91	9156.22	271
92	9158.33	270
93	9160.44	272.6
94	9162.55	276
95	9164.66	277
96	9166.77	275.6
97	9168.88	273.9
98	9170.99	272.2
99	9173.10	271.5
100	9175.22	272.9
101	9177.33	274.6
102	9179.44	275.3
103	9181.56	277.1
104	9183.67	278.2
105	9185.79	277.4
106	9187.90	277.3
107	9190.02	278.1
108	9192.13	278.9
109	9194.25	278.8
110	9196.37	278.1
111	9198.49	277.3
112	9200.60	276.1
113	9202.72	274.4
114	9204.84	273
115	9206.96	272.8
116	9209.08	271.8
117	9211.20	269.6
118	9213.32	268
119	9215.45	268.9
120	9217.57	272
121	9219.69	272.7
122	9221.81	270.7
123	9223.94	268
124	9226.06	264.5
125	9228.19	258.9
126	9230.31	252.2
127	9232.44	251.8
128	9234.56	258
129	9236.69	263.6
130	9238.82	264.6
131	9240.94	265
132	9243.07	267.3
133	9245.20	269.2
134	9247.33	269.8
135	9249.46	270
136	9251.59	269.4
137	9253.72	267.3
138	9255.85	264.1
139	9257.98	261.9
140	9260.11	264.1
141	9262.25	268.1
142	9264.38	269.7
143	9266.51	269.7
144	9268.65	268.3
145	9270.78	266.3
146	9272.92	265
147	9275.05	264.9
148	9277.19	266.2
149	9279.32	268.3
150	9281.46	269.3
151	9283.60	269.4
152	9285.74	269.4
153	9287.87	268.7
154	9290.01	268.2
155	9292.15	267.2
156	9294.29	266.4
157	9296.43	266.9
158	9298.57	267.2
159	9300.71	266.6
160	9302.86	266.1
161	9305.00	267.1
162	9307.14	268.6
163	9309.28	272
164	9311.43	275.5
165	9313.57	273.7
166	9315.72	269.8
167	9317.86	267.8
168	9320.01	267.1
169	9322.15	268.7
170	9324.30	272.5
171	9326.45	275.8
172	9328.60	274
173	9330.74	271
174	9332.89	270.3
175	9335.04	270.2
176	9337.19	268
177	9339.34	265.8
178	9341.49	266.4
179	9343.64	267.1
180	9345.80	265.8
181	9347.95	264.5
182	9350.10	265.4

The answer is 281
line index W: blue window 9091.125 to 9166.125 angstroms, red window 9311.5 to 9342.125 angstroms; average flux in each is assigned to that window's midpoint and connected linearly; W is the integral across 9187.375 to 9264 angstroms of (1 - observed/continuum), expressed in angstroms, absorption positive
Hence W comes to 1.3 angstroms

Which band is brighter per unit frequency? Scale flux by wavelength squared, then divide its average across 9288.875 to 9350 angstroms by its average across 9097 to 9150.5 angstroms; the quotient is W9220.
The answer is 1.01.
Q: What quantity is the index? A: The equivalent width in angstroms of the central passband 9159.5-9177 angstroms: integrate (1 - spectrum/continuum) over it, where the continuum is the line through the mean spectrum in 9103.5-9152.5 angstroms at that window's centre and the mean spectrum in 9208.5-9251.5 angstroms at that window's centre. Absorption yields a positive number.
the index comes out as -0.1 angstroms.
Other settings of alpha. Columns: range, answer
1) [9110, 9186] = 276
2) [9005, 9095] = 280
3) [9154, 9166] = 273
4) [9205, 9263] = 266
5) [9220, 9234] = 262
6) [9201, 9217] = 271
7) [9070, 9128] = 279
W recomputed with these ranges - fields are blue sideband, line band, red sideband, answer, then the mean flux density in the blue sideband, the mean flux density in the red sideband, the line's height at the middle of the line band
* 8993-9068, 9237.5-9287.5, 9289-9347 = 0.72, 280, 269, 271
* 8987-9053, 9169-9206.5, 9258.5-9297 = -0.51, 281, 267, 272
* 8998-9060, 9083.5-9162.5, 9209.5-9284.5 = -0.82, 280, 266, 274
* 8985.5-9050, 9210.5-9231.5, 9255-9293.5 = 0.28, 281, 267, 270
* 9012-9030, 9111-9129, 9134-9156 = -0.06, 275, 276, 276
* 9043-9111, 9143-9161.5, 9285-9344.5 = 0.15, 280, 269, 276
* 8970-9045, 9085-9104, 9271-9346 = 0.01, 282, 269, 278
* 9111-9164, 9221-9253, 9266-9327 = 0.84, 276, 269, 271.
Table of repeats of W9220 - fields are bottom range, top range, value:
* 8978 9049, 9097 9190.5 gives 1.01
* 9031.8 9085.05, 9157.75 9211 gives 1.01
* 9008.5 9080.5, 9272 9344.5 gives 1.02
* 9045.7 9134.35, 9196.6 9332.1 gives 1.00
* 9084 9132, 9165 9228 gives 1.00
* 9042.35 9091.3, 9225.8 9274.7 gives 0.98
